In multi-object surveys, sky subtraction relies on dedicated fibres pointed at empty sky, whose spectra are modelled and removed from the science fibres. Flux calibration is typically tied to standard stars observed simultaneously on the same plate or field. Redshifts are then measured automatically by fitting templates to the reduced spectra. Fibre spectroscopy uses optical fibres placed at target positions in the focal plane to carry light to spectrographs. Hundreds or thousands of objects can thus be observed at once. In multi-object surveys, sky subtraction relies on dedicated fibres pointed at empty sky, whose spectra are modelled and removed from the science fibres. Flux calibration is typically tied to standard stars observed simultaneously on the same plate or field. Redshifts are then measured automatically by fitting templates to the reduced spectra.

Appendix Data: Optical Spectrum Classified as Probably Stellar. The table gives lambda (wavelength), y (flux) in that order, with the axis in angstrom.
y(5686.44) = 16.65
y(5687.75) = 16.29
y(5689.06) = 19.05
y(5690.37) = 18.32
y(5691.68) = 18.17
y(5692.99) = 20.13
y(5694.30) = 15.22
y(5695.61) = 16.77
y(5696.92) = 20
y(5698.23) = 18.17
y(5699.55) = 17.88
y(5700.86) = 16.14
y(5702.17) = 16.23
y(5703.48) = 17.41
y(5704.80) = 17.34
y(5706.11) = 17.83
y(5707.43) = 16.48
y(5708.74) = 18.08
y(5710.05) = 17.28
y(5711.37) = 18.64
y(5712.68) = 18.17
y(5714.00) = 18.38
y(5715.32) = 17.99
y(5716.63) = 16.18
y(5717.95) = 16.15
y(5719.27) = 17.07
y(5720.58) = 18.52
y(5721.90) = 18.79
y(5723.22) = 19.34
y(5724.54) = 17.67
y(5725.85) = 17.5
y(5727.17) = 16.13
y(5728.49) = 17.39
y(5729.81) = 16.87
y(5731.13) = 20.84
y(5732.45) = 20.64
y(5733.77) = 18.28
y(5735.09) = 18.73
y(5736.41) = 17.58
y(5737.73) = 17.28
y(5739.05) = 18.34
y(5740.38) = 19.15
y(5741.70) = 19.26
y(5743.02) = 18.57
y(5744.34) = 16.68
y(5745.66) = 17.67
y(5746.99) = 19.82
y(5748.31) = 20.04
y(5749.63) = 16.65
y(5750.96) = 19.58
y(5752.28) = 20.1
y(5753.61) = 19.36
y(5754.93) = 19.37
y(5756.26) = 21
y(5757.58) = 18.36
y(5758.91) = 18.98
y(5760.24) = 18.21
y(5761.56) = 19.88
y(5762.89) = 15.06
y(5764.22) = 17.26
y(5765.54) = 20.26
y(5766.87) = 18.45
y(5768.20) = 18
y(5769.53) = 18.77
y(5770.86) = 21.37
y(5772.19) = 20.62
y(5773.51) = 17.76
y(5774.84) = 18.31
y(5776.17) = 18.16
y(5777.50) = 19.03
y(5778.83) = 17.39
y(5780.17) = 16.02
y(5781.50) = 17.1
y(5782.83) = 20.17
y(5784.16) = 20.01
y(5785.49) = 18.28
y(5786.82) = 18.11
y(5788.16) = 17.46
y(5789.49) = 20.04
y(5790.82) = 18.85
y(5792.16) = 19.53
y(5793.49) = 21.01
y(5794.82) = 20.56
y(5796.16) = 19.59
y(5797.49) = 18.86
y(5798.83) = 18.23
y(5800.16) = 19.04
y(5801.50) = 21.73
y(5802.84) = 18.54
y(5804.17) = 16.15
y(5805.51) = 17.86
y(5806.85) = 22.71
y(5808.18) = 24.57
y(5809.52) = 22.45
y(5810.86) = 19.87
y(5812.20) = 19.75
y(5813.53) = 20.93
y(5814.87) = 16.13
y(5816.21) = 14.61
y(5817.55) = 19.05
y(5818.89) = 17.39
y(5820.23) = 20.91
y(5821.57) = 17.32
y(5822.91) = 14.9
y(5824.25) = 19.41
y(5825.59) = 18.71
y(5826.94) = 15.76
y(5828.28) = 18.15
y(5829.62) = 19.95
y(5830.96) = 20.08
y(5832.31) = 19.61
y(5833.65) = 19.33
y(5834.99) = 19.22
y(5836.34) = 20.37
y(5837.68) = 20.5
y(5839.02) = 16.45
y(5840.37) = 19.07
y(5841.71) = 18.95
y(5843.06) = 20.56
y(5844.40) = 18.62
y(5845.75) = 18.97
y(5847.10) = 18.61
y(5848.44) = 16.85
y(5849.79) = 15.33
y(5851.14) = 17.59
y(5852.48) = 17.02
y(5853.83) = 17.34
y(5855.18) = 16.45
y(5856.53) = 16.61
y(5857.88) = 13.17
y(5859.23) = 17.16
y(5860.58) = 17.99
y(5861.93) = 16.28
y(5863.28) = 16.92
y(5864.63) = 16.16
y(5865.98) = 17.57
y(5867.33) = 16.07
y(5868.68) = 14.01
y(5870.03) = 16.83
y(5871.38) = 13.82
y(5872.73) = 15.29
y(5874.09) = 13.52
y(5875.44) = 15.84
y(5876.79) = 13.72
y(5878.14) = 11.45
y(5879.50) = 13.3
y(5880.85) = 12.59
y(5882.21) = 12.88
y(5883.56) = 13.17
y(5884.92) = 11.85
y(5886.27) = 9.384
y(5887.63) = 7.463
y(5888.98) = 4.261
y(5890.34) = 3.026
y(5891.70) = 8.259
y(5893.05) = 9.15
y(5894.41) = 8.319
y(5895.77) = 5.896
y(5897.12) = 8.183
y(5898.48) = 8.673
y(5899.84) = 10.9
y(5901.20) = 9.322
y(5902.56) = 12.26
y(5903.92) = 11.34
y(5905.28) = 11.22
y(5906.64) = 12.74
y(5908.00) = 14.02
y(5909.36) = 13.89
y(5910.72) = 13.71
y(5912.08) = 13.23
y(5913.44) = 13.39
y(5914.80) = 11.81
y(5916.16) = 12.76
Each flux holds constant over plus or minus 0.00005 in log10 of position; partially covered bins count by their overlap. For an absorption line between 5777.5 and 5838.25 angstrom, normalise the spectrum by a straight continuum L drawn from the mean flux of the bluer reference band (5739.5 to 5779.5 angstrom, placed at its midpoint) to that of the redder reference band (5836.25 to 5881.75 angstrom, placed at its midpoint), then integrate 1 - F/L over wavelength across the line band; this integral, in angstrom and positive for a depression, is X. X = -4.8 angstrom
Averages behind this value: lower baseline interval 18.8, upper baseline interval 16.4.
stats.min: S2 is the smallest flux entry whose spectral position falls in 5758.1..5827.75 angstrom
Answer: 14.61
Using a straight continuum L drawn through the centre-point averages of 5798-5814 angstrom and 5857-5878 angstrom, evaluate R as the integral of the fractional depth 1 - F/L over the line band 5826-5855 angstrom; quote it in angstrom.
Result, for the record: -1.5 angstrom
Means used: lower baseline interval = 20.1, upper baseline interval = 15.5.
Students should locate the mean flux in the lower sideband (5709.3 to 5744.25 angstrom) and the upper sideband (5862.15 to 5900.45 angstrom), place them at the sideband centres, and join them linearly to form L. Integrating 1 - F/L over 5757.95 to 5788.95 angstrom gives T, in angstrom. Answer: -4.4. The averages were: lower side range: 18.1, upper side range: 11.8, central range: 18.5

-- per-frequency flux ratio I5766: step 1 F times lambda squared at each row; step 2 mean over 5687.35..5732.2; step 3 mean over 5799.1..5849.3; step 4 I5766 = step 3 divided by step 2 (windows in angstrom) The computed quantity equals 1.11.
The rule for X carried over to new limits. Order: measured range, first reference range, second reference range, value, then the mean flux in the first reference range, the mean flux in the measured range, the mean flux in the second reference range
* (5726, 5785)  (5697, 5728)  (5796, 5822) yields -0.8 angstrom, 17.6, 18.6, 19.3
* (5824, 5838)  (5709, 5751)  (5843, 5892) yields -3.4 angstrom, 18.1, 19.1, 14.4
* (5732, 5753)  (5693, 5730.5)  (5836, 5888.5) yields -1.8 angstrom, 17.5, 18.6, 15.7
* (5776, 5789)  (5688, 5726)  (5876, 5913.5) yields -2.9 angstrom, 17.7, 18.2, 10.6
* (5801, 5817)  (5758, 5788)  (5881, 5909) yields -3.7 angstrom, 18.5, 19.6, 9.72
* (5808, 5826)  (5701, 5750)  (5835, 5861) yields -1.0 angstrom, 18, 18.9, 17.8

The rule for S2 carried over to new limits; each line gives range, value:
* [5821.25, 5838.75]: 14.9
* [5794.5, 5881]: 11.45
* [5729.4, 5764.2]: 15.06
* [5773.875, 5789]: 16.02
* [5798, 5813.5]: 16.15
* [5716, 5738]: 16.13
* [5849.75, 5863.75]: 13.17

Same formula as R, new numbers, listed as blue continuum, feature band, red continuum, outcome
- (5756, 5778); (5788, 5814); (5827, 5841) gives -1.3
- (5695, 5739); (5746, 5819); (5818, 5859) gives -4.3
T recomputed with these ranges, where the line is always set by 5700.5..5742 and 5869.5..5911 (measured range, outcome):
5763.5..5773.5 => -2.0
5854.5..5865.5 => -3.6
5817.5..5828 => -3.1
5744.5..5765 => -2.7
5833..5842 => -4.0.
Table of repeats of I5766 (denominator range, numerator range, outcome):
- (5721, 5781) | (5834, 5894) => 0.84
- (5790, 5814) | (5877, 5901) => 0.48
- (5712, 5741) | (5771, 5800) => 1.07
